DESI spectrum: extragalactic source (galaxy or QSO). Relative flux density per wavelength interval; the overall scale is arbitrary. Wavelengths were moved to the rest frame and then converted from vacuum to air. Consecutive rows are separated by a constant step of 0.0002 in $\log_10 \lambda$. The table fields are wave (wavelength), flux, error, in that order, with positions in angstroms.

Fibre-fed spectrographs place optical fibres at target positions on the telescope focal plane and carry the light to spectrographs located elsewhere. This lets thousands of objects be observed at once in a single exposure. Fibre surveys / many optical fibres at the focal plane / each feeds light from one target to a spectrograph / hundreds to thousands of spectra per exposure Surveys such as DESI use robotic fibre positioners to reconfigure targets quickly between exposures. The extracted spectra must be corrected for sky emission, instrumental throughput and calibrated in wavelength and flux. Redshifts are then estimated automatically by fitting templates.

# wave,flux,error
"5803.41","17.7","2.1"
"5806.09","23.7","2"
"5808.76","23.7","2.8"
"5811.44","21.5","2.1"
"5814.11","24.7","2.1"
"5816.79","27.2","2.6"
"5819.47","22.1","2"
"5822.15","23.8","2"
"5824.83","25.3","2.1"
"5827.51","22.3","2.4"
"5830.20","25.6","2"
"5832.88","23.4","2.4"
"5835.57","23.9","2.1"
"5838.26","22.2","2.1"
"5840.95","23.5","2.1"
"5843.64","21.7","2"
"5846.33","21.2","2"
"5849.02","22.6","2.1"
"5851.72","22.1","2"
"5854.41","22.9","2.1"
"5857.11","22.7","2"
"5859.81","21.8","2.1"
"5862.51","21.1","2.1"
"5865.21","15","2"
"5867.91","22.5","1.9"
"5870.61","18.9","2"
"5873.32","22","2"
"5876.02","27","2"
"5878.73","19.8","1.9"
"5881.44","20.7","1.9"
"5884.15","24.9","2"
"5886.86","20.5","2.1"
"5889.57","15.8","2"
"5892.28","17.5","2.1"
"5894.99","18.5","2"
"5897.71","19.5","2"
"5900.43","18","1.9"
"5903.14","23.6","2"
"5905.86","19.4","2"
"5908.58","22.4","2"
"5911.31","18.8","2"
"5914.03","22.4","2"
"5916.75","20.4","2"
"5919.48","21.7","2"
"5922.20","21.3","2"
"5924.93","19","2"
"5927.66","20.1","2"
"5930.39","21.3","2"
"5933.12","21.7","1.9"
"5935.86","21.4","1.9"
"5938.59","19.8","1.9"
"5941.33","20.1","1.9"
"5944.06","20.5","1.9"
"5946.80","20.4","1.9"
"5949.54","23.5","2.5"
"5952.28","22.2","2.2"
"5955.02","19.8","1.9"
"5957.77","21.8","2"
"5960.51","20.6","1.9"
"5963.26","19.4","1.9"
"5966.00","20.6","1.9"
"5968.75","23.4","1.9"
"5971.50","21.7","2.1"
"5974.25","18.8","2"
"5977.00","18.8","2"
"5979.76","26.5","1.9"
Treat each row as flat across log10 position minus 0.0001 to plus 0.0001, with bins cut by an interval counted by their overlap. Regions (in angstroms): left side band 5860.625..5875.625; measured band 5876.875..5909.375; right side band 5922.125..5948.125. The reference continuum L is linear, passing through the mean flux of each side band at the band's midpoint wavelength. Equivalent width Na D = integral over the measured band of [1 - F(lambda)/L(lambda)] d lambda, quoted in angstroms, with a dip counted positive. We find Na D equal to 0.5 angstroms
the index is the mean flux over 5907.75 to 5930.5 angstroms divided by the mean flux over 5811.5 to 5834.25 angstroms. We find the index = 0.86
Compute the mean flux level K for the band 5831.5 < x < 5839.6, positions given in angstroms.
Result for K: 23.2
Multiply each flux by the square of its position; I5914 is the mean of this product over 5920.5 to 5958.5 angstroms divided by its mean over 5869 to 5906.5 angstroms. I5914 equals 1.04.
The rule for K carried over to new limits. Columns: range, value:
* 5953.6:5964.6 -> 20.4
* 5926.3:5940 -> 20.8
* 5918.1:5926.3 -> 20.7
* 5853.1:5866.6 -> 20.7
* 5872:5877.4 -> 24.5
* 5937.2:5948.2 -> 20.2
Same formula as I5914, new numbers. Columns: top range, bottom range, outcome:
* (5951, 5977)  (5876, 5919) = 1.04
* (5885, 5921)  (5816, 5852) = 0.88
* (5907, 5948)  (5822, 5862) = 0.93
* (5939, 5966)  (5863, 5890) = 1.02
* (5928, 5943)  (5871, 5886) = 0.94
